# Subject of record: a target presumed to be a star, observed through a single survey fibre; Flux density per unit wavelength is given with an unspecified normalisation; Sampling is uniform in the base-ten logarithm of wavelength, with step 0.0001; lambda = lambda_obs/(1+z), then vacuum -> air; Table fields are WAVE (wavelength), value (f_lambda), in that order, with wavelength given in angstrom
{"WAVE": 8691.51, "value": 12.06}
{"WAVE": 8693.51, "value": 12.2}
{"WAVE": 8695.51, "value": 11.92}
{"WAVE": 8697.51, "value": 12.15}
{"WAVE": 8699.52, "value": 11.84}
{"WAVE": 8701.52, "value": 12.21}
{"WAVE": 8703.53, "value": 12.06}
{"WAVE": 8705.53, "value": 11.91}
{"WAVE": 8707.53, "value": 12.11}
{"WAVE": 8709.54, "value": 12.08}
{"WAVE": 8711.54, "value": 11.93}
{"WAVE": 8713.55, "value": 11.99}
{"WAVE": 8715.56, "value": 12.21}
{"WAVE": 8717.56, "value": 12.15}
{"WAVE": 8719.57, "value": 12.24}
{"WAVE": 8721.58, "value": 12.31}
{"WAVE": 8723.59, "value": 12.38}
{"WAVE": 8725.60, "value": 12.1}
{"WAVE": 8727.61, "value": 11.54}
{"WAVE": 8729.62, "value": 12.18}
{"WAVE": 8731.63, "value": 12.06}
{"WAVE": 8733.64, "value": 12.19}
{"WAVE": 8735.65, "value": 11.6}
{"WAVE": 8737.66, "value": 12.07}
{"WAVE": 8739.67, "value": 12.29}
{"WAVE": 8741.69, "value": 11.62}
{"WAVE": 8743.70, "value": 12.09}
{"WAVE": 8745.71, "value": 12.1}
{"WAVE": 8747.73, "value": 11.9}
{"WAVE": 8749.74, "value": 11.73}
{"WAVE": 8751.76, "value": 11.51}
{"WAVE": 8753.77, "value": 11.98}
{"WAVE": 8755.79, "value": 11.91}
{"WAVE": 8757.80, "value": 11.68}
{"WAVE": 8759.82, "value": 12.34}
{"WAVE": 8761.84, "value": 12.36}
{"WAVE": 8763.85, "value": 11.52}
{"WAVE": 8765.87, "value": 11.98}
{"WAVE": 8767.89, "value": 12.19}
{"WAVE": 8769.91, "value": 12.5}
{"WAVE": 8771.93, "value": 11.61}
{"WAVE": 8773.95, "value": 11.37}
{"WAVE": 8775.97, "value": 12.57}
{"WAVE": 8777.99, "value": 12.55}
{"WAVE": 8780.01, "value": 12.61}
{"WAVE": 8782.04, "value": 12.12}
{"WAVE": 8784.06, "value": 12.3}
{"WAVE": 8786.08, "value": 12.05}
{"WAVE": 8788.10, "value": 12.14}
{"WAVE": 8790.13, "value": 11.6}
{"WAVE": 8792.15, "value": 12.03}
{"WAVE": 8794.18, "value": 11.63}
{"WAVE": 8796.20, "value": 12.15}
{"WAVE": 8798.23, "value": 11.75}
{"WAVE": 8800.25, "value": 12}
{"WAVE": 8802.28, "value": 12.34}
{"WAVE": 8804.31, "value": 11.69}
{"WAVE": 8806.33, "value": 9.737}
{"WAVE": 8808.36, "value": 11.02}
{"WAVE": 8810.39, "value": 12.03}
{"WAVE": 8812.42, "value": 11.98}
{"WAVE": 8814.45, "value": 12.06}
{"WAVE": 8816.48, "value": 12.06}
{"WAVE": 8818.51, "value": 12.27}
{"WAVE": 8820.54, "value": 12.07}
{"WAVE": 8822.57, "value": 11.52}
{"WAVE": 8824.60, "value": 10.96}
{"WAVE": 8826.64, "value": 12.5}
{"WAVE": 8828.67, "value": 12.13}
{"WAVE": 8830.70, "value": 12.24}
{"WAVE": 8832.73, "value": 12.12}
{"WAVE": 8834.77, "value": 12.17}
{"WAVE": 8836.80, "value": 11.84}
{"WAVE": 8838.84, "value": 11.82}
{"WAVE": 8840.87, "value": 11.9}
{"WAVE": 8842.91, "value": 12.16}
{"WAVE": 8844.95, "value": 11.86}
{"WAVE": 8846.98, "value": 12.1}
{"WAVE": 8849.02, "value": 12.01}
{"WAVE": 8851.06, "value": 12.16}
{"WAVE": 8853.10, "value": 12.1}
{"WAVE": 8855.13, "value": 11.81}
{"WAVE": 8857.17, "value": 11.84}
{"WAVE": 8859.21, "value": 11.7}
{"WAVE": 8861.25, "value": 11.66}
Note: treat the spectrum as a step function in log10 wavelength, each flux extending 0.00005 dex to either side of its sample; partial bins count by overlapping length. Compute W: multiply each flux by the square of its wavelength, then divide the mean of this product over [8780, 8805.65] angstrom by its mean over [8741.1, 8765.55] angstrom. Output 1.0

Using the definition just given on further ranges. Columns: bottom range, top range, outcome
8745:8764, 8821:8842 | 1.02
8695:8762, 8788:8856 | 1.01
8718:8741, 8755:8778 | 1.00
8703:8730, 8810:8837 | 1.02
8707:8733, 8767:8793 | 1.02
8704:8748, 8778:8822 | 1.00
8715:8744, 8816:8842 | 1.01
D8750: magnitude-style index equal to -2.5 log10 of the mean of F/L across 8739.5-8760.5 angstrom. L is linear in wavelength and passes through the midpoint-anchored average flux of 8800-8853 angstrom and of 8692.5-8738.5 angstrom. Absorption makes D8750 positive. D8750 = 0.010 mag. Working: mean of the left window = 12.1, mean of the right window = 11.9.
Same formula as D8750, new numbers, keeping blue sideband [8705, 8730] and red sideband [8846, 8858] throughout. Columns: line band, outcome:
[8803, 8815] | 0.057 mag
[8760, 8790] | -0.006 mag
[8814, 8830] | 0.007 mag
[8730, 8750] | 0.008 mag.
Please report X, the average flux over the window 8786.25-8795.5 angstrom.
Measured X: 11.9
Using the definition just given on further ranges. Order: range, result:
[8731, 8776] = 12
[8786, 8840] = 11.8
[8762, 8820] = 11.9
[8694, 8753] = 12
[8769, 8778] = 12.1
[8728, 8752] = 11.9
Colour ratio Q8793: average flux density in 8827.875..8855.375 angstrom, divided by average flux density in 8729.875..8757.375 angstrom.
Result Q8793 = 1.01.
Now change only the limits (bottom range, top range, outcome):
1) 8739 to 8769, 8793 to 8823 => 0.98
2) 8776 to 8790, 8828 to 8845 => 0.98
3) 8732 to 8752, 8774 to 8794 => 1.02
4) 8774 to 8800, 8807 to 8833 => 0.98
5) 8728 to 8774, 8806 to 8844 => 0.99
